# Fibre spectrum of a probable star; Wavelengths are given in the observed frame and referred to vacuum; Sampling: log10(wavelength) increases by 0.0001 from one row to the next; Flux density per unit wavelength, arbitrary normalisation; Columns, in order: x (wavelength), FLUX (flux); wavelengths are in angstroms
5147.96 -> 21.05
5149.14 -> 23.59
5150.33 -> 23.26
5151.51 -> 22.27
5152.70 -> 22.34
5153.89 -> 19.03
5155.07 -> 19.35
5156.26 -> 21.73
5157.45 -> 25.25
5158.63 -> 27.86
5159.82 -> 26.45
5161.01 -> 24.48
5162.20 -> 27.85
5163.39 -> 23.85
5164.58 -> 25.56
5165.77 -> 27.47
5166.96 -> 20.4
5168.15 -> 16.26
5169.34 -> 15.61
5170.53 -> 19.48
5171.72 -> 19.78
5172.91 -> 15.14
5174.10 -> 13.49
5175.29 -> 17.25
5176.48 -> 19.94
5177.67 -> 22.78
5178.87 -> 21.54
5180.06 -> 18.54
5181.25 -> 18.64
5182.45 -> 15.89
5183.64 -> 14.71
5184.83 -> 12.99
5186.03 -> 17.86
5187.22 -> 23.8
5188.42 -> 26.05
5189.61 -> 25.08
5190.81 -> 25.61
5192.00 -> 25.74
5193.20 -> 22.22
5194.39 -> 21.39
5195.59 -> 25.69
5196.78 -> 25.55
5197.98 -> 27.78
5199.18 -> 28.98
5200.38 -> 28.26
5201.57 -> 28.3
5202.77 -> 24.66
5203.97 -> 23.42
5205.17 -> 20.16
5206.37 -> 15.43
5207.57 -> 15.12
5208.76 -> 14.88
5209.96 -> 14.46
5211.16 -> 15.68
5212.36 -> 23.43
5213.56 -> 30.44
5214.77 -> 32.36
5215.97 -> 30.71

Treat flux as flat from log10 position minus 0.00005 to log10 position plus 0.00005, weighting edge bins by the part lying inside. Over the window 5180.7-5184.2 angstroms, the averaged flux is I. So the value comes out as 16.4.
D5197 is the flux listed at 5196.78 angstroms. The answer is 25.55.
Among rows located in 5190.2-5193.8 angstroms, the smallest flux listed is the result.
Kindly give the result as 22.22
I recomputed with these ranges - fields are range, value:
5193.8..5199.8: 25.9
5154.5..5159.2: 23.6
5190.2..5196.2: 24.2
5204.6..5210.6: 16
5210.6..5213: 19.8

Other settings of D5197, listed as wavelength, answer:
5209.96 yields 14.46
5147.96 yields 21.05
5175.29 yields 17.25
